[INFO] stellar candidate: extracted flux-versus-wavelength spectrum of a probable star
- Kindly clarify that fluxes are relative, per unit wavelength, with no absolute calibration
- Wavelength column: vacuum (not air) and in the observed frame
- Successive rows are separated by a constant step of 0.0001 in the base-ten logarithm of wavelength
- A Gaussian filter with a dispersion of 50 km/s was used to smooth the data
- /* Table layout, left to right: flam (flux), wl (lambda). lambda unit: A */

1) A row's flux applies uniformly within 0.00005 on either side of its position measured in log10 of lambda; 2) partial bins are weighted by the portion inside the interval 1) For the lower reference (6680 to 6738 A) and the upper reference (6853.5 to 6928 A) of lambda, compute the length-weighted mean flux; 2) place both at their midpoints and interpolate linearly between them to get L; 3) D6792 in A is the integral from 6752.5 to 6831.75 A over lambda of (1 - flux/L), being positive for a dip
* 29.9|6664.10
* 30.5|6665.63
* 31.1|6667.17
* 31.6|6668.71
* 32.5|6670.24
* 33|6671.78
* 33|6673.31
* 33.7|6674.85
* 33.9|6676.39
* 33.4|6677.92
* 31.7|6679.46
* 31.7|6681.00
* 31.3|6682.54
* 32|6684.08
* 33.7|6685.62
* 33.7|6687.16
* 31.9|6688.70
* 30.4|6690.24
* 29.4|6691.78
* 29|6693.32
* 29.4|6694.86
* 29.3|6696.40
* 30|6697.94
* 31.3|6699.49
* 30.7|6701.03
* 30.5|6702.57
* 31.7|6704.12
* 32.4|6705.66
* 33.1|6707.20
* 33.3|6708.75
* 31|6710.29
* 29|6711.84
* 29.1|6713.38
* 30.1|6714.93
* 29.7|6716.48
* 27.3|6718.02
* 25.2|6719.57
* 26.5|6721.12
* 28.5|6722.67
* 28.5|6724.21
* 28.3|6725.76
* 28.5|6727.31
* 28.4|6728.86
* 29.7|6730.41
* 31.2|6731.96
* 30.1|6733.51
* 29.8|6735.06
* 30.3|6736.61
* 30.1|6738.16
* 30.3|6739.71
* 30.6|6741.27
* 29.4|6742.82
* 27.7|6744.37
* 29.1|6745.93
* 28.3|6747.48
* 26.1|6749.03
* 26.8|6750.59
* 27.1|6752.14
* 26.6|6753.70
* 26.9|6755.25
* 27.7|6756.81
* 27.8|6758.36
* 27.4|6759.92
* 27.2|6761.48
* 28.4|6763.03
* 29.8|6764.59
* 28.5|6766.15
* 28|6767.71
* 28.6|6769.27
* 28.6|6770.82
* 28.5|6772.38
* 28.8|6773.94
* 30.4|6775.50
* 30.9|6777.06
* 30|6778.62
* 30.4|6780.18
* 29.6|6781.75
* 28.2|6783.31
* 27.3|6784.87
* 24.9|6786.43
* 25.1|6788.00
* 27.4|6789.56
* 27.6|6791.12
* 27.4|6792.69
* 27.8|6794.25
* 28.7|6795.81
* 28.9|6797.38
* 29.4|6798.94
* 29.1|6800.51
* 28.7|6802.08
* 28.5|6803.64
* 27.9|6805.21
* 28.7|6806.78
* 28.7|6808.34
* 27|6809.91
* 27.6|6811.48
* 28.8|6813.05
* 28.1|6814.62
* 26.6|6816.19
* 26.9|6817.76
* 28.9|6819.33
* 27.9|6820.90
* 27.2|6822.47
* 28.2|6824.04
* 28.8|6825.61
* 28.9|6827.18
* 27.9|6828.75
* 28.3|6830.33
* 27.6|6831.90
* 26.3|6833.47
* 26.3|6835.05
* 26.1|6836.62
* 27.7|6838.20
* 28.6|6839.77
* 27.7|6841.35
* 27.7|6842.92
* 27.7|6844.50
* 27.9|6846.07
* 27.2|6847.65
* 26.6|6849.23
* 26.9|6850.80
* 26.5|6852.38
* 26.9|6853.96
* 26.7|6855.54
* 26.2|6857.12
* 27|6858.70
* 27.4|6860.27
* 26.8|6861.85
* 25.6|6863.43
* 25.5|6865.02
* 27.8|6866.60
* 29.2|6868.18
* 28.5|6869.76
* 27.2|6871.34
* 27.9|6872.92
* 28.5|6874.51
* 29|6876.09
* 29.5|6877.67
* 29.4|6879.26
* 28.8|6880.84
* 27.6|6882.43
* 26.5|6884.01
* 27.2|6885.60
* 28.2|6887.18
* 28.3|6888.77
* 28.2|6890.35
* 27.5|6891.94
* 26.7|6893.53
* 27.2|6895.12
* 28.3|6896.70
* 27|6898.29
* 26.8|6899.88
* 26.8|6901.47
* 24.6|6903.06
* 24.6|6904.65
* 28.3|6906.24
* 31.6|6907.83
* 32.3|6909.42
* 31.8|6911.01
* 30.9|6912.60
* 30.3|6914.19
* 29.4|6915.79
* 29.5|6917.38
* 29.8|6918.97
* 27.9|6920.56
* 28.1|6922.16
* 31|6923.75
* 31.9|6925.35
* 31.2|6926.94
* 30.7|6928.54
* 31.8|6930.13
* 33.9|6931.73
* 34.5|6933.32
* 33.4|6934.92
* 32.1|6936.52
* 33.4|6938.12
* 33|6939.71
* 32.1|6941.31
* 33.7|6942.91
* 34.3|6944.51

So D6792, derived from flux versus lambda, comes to 3.0 A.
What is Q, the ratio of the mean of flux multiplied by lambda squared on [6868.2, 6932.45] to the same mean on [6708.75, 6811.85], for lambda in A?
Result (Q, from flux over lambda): 1.05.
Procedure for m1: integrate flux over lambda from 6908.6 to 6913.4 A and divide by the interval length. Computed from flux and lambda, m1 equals 31.7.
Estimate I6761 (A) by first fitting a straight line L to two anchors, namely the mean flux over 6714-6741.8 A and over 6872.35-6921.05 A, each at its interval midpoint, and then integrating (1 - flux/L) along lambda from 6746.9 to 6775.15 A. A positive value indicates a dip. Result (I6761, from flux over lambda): 1.02 A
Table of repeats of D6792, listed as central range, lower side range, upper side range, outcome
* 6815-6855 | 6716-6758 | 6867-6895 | 1.0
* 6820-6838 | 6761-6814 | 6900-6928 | 0.7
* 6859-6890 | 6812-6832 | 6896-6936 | 1.3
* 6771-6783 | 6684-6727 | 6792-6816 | -0.4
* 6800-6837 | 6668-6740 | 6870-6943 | 2.6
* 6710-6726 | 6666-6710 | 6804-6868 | 1.3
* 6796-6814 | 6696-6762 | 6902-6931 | 0.5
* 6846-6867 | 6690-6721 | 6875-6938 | 2.0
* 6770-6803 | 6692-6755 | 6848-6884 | 0.1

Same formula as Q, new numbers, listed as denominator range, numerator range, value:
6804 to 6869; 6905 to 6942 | 1.16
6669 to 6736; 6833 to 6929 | 0.97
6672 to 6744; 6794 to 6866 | 0.94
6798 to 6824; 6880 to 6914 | 1.02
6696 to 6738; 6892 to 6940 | 1.07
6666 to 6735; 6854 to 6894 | 0.95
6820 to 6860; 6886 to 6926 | 1.07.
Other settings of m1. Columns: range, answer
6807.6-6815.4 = 28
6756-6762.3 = 27.5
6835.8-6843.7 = 27.6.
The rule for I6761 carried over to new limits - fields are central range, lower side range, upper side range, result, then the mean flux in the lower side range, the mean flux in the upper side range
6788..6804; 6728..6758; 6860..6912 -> 0.1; 28.7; 27.9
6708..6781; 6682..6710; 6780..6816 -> 2.2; 31.3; 28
